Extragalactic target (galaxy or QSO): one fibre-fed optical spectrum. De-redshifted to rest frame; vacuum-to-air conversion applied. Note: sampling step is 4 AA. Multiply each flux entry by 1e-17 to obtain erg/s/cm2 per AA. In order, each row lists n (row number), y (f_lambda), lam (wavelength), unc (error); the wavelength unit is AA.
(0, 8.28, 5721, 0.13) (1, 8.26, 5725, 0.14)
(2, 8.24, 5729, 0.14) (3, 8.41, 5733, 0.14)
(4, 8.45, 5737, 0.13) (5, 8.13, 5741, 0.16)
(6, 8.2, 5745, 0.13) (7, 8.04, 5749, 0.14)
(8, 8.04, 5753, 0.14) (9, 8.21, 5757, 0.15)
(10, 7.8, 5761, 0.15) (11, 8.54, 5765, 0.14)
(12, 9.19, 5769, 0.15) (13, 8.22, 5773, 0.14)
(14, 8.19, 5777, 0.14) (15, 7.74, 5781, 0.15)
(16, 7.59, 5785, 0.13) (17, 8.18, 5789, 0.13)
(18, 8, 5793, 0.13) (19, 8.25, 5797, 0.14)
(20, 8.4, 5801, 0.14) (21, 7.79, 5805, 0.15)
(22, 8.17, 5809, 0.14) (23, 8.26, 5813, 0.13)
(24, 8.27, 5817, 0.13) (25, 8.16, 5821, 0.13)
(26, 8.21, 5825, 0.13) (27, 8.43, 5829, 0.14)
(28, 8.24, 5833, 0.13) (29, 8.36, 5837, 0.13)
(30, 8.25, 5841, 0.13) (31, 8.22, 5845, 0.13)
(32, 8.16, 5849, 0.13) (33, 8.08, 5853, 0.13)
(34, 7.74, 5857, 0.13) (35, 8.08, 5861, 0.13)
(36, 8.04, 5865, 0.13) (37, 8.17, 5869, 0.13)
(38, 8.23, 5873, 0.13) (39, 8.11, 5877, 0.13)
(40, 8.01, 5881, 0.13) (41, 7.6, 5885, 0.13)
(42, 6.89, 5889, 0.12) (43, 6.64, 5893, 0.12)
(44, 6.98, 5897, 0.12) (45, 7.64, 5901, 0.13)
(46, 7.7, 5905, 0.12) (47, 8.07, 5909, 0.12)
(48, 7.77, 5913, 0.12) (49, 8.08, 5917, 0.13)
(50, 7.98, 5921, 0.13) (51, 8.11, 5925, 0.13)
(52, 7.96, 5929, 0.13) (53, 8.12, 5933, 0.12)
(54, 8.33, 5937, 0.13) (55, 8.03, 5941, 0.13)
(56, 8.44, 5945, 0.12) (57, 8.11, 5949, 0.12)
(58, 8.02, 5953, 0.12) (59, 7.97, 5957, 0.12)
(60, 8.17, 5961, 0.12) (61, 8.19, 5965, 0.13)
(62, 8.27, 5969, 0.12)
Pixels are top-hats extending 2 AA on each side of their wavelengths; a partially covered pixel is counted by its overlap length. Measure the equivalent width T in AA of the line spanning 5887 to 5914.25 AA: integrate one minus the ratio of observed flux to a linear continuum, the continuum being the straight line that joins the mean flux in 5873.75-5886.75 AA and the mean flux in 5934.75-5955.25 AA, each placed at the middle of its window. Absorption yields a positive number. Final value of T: 2.20 AA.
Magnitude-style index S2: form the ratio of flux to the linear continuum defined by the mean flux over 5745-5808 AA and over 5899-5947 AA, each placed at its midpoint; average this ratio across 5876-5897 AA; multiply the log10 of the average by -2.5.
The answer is 0.10 mag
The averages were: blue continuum 8.15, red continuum 8.02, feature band 7.37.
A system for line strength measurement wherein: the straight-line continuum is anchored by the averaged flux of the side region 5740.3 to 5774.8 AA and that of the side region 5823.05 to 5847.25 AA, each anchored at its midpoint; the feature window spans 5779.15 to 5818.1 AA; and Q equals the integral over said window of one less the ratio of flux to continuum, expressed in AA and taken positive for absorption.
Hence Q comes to 1.0 AA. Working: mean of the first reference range 8.27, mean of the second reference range 8.28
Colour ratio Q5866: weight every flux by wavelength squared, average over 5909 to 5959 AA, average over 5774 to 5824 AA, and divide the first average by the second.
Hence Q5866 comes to 1.0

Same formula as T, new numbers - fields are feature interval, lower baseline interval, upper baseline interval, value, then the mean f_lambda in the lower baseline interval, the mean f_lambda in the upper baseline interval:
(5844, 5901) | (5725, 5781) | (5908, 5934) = 2.2 AA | 8.26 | 8.01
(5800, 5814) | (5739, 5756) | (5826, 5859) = 0.0 AA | 8.11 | 8.19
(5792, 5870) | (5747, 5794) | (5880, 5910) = -3.8 AA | 8.15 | 7.4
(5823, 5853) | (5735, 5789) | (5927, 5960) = -0.4 AA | 8.18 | 8.12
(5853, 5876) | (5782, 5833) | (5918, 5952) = 0.2 AA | 8.14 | 8.13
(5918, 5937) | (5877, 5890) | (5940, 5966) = -0.3 AA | 7.64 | 8.13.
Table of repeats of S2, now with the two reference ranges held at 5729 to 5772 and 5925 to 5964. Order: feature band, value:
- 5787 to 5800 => 0.01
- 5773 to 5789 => 0.05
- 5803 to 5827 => 0.01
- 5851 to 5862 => 0.03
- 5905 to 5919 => 0.03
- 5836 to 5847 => -0.01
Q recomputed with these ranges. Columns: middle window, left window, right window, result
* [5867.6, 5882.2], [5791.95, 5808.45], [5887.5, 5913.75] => -1.10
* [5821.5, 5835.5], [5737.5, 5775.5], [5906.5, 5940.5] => -0.18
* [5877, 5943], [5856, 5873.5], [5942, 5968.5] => 2.84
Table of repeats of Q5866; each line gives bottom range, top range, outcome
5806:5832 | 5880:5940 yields 0.97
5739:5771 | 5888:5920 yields 0.96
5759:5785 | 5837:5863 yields 1.01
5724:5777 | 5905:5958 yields 1.04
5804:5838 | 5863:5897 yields 0.95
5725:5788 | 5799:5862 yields 1.02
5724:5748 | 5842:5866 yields 1.02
